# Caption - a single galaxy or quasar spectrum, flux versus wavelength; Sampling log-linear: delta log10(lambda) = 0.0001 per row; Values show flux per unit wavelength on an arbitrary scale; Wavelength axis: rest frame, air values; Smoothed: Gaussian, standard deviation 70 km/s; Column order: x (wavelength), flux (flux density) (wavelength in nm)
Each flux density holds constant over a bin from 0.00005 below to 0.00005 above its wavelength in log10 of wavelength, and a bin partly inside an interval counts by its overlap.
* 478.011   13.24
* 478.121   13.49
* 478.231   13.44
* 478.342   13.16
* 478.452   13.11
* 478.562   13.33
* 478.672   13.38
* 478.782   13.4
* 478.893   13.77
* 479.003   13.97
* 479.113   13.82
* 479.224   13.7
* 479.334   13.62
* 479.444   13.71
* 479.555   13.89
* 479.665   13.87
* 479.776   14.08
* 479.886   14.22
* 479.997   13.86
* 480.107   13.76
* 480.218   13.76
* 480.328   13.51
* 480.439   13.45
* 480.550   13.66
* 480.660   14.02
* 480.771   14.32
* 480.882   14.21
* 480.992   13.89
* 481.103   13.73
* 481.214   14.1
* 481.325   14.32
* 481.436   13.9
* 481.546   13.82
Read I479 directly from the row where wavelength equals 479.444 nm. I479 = 13.71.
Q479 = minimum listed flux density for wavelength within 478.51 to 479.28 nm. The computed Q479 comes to 13.33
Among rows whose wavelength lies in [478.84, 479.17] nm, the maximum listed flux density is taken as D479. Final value 13.97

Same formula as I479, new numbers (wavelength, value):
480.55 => 13.66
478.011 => 13.24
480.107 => 13.76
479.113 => 13.82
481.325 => 14.32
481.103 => 13.73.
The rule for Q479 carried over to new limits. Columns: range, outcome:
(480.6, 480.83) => 14.02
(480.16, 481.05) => 13.45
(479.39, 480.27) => 13.71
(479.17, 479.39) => 13.62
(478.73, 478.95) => 13.4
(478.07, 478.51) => 13.11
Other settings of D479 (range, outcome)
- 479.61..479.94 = 14.22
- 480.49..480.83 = 14.32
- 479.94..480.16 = 13.86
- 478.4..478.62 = 13.33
